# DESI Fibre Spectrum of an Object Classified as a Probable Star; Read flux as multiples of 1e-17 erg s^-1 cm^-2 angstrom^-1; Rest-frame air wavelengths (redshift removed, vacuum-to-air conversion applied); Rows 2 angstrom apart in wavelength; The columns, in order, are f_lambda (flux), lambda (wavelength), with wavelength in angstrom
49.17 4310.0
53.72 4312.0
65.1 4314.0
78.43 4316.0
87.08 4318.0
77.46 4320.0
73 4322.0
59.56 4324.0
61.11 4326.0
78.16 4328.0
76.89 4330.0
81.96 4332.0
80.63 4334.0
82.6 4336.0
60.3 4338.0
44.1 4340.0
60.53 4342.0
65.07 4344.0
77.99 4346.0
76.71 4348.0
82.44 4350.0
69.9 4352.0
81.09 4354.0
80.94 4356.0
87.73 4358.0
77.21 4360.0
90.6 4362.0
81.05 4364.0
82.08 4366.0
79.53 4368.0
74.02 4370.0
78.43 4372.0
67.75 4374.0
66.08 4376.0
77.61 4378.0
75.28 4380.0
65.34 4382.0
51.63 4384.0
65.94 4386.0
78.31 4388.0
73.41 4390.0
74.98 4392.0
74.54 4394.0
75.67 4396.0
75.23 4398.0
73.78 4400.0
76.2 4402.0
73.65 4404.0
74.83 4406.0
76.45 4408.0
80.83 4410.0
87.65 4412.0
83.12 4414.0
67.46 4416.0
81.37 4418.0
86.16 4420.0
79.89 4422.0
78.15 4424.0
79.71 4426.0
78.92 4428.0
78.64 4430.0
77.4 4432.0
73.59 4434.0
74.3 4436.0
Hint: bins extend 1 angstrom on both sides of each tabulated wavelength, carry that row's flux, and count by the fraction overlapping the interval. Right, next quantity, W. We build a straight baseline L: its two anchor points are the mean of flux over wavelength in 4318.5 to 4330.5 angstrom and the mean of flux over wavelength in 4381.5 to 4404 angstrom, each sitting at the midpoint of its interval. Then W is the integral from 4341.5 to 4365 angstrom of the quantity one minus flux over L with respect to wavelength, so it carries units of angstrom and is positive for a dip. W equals -2.1 angstrom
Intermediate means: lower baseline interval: 71.5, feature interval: 78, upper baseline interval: 71.6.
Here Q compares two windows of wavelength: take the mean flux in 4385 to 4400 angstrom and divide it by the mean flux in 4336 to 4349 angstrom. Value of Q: 1.1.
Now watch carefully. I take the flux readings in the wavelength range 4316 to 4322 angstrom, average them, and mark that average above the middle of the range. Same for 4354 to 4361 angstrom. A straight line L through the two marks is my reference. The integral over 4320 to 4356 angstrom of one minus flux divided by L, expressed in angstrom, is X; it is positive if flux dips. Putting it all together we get 4.1 angstrom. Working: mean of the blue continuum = 80.1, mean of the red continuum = 81.8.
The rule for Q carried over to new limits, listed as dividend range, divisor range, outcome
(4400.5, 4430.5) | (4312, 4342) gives 1.11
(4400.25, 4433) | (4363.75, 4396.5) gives 1.08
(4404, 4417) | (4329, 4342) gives 1.11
